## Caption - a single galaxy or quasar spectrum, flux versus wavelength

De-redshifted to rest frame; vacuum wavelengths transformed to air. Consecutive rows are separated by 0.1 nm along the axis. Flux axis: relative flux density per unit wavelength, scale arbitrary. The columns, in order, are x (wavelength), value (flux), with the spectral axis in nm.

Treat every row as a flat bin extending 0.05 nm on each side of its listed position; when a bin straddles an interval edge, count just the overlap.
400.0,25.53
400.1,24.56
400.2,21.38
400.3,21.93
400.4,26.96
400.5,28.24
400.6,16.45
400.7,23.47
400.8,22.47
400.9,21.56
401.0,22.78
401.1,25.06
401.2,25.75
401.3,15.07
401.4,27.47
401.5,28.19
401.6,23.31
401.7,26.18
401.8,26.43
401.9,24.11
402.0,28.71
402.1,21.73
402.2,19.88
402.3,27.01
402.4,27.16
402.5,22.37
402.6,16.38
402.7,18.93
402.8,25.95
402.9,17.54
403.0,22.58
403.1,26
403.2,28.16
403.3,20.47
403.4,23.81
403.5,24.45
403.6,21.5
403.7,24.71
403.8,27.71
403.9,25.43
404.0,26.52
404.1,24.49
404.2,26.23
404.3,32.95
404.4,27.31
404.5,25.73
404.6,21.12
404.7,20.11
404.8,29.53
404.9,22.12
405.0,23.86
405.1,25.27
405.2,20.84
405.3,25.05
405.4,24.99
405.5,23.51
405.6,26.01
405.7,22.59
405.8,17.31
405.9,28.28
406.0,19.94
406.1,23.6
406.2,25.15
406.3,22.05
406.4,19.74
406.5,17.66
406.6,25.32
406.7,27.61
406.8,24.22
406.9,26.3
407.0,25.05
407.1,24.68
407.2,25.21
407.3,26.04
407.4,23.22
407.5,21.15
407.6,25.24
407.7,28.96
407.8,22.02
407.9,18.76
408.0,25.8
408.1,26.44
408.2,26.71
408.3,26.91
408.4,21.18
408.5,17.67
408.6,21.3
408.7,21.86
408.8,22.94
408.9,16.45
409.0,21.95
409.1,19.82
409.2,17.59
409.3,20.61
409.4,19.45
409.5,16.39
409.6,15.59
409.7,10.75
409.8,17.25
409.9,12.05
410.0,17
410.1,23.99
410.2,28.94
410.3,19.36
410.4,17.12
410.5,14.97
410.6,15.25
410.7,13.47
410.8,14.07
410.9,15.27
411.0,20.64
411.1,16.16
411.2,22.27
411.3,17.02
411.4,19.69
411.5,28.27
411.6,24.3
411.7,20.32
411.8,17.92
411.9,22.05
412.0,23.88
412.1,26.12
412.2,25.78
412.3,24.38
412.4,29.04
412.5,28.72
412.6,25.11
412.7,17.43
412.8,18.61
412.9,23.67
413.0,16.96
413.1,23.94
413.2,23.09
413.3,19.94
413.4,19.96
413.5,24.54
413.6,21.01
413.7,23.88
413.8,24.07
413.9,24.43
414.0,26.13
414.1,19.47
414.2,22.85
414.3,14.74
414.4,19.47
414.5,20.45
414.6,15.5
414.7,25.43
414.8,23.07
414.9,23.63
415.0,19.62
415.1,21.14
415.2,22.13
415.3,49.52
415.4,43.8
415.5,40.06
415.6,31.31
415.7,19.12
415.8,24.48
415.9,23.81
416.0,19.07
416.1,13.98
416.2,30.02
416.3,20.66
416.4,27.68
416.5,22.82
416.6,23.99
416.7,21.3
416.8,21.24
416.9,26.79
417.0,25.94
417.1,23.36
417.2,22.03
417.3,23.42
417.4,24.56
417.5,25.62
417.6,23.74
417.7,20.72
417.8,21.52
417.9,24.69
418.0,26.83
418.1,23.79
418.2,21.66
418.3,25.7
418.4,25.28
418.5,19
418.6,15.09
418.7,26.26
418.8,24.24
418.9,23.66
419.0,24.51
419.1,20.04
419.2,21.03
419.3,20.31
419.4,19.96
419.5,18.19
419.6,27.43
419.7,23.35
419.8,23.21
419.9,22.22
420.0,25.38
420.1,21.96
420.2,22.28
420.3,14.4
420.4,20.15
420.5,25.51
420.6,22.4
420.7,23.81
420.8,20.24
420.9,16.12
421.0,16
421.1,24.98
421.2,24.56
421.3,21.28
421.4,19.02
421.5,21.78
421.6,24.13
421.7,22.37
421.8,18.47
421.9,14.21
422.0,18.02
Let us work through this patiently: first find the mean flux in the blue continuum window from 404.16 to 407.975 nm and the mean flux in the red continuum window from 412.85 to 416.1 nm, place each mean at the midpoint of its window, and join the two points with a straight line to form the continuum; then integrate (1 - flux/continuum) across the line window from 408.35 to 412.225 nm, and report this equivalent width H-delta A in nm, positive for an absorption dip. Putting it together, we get 0.75 nm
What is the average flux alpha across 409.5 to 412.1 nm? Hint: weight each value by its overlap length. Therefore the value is 18.8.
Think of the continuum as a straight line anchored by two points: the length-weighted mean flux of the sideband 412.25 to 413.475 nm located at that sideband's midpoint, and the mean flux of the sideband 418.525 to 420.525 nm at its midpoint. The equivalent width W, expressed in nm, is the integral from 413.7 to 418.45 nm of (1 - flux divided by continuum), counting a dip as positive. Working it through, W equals -0.43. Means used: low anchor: 22.6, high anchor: 21.9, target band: 24.3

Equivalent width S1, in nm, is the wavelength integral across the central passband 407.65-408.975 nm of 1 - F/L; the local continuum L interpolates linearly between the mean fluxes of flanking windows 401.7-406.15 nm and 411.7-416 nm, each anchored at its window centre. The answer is 0.07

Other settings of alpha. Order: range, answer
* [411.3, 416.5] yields 23.7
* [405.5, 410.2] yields 22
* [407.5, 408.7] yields 23.5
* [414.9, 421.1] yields 23.6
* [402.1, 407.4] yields 23.9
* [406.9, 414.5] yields 21.3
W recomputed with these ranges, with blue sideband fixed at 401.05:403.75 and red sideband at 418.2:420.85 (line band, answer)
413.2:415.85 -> -0.236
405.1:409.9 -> 0.209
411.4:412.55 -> -0.081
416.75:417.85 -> -0.060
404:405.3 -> -0.087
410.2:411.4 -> 0.284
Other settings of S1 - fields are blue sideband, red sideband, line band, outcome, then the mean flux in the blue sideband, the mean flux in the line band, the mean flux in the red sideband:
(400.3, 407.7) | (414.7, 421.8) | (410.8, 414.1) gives 0.21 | 24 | 22.2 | 23.4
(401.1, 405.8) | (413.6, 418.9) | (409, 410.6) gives 0.40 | 24.2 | 18.1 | 24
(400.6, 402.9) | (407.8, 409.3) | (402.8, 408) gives -0.37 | 23.3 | 24.1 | 21.8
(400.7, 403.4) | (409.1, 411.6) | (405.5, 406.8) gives -0.13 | 23.5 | 23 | 18.2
